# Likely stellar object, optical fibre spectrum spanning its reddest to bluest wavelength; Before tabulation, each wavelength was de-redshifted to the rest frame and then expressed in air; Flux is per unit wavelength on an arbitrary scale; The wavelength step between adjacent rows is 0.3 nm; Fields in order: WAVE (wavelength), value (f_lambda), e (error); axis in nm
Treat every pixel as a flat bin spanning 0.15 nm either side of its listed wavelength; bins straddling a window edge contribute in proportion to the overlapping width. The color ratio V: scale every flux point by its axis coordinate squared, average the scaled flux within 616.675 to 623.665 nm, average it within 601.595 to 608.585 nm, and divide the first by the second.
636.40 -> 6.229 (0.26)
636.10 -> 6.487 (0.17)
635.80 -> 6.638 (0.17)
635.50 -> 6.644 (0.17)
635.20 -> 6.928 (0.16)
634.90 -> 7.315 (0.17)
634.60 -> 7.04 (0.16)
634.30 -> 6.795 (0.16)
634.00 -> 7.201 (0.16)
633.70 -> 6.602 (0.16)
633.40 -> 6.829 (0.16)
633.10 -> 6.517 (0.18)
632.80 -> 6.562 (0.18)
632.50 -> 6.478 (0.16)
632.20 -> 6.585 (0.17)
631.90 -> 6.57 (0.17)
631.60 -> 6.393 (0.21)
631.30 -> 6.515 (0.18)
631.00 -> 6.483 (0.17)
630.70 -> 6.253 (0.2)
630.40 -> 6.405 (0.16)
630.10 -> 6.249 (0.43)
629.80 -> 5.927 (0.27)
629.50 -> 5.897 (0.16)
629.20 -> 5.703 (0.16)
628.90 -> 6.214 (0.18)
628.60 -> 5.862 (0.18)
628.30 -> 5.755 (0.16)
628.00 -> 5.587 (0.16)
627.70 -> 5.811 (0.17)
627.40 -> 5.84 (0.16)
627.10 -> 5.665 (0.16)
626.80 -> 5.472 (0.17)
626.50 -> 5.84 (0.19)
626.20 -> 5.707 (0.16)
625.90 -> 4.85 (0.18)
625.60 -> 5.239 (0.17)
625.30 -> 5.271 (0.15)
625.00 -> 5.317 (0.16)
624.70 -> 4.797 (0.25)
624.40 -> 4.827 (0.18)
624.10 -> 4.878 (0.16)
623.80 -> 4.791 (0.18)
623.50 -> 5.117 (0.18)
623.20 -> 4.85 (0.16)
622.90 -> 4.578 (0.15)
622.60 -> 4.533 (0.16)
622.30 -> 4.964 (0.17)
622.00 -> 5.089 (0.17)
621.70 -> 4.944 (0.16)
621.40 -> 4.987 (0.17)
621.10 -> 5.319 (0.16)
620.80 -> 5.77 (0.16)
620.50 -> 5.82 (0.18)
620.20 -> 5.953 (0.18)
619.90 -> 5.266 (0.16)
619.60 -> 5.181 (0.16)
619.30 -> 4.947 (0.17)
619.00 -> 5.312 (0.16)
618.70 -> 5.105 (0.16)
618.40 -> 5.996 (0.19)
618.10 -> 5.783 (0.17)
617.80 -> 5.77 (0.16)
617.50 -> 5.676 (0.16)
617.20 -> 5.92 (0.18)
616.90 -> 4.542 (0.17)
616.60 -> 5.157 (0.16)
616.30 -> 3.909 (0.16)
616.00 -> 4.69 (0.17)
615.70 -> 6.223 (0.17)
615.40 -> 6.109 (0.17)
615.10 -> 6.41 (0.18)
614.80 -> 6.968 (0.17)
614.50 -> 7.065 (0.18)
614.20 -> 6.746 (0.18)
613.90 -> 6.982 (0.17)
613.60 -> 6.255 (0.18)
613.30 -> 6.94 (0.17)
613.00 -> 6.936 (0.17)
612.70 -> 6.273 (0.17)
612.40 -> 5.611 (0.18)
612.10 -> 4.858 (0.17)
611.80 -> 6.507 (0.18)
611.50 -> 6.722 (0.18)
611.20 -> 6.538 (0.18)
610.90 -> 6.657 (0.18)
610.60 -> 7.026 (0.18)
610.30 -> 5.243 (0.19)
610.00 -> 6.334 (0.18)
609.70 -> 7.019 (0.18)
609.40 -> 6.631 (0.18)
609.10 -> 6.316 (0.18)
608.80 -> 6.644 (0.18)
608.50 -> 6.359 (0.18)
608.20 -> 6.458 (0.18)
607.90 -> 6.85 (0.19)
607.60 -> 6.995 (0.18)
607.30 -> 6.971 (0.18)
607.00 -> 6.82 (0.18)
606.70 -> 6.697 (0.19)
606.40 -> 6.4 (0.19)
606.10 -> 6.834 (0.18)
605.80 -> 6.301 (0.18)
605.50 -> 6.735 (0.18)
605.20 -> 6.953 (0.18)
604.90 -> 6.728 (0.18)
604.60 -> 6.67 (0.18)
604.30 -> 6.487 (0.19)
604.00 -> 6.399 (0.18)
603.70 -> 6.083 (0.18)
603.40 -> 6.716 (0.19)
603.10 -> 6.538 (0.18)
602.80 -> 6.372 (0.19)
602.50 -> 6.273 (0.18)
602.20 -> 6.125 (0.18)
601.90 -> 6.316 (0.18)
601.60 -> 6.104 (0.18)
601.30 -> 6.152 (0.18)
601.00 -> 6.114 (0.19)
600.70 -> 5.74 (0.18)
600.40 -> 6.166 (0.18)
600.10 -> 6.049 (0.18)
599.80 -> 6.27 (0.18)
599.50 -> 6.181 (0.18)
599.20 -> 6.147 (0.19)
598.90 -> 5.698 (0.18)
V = 0.84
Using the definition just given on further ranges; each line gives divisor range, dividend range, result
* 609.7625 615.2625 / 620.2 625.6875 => 0.81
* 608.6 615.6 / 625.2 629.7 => 0.92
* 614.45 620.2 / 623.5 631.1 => 1.04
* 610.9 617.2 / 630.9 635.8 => 1.18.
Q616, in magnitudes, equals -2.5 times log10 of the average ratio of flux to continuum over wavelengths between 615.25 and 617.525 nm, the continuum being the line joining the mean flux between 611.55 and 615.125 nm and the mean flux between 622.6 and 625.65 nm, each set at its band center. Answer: 0.15 mag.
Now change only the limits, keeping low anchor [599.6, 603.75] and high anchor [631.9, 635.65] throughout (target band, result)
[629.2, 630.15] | 0.13 mag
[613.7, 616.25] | 0.03 mag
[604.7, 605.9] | -0.07 mag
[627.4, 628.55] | 0.16 mag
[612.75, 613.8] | -0.04 mag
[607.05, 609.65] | -0.06 mag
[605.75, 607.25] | -0.06 mag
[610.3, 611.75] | -0.03 mag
